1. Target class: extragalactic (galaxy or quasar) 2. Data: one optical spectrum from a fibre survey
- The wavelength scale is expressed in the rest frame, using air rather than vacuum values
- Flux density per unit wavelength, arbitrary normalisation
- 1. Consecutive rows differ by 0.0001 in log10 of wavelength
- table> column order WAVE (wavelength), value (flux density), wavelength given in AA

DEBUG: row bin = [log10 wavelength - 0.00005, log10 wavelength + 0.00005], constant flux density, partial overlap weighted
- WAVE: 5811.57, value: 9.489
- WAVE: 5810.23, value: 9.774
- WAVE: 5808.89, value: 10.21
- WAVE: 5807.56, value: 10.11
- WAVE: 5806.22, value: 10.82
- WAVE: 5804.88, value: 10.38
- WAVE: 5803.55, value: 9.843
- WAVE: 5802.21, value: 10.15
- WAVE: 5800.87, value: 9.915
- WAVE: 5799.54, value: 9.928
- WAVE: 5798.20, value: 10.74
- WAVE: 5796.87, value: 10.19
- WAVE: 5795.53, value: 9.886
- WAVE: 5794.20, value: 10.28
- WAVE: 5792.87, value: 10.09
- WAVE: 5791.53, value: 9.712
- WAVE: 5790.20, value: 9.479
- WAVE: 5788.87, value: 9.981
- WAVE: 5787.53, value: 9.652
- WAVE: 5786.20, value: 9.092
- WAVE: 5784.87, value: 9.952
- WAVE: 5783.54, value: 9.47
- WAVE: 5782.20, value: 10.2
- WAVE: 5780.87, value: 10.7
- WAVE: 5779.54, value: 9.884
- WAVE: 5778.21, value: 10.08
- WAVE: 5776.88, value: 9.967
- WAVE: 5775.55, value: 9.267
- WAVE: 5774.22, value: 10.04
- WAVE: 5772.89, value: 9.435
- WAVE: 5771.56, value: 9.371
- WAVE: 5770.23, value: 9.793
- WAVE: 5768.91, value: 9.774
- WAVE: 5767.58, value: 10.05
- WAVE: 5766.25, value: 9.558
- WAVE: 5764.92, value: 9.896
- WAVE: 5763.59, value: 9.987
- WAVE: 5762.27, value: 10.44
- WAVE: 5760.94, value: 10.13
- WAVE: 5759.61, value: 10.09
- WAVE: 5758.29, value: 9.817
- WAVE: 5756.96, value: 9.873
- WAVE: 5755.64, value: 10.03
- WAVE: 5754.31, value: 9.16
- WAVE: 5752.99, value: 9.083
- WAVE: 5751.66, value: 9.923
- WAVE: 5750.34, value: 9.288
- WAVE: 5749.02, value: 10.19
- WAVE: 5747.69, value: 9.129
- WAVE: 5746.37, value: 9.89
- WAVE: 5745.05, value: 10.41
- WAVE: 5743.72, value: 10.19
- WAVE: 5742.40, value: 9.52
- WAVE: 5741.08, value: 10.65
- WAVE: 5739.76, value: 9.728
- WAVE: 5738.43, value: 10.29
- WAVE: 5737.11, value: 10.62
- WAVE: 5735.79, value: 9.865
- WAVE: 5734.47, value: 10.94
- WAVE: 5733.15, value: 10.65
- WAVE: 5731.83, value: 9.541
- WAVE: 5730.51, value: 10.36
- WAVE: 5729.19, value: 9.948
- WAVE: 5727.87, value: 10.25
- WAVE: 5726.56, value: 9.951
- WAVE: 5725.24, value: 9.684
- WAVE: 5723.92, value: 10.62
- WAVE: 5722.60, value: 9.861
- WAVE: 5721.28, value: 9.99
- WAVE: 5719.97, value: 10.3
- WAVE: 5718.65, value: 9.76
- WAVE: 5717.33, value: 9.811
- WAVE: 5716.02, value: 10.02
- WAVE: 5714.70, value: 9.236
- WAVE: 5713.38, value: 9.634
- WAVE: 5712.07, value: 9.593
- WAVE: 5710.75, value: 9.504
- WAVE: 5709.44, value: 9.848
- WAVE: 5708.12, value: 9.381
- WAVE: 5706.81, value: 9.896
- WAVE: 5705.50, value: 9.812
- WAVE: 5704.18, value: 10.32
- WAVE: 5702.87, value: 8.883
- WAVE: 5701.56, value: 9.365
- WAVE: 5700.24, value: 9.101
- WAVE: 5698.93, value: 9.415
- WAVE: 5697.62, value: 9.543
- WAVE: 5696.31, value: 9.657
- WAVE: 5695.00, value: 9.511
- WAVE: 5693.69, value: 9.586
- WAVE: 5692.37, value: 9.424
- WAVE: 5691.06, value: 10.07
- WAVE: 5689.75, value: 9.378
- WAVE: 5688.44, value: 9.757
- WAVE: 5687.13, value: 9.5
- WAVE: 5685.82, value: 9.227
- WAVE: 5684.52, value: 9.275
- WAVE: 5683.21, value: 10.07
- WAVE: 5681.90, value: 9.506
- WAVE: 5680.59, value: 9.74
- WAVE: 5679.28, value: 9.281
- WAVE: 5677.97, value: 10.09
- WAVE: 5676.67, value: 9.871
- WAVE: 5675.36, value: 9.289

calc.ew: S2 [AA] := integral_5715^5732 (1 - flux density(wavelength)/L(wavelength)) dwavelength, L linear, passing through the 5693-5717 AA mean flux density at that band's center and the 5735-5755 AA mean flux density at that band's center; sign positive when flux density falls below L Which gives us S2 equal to -0.5 AA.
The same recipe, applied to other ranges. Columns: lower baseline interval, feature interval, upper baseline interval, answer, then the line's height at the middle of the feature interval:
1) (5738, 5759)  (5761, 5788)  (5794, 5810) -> 0.4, 10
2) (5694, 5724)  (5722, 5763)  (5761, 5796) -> -1.0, 9.76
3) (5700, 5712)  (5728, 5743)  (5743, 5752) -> -0.6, 9.78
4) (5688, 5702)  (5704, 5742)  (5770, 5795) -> -1.5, 9.62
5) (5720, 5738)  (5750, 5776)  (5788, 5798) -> 0.8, 10.1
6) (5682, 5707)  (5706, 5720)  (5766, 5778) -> -0.1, 9.6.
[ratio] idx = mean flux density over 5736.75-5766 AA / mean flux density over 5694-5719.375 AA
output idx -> 1.03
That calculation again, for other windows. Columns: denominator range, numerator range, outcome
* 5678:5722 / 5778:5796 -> 1.03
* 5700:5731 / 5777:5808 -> 1.02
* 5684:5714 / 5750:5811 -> 1.04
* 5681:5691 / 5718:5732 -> 1.05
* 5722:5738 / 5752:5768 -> 0.96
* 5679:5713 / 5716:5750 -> 1.05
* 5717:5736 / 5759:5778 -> 0.97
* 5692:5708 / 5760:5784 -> 1.04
